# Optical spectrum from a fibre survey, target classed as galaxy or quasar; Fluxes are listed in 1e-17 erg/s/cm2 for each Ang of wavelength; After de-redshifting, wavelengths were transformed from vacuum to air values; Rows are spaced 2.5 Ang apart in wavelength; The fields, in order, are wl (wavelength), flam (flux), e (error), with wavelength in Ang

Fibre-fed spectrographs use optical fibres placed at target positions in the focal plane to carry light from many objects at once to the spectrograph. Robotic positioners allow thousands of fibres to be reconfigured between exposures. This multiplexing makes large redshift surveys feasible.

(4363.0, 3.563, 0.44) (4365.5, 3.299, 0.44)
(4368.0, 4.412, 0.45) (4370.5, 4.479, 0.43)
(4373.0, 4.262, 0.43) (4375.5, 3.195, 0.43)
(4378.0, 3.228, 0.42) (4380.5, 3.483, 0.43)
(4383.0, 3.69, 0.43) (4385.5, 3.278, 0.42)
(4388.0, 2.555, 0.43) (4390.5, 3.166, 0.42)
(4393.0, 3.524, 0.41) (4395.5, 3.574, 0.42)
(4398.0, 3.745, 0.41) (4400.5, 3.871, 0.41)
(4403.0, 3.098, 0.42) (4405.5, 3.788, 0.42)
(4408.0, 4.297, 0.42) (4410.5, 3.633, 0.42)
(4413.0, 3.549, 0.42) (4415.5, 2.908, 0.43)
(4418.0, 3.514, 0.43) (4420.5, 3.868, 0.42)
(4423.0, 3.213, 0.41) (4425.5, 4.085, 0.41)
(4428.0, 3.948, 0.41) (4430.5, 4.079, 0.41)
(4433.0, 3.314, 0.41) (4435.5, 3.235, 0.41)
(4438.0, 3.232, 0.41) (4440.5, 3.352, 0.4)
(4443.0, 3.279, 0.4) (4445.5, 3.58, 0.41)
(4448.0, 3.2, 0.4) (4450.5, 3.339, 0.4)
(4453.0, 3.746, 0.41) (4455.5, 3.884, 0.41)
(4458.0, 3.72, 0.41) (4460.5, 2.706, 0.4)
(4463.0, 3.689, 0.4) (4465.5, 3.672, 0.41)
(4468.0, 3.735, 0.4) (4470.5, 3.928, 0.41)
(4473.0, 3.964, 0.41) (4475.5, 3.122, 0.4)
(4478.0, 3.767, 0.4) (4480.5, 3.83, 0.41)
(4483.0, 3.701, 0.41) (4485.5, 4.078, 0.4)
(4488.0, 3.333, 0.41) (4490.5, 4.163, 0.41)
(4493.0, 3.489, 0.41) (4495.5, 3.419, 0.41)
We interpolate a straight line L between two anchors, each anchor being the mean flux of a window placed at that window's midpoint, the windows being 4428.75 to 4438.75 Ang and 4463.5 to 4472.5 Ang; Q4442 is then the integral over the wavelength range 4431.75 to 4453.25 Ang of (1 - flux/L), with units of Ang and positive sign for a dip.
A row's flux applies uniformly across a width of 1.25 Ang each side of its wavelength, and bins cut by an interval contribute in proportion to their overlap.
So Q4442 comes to 1.4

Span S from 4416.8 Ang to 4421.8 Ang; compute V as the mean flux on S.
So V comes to 3.69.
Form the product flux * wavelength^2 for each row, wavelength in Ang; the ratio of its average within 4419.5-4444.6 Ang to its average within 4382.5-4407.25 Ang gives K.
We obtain 1.1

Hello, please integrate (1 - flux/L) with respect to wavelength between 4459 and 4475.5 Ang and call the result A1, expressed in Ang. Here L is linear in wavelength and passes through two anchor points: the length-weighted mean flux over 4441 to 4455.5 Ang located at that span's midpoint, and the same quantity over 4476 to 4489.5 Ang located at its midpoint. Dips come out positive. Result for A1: 0.1 Ang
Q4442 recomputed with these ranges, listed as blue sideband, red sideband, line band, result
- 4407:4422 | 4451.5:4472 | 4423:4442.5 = 0.28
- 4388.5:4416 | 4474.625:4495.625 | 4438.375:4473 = 0.95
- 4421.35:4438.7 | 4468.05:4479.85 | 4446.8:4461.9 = 0.93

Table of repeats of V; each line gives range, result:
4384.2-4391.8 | 3.01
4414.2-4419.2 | 3.21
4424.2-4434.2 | 3.86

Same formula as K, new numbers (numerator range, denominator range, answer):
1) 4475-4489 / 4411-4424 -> 1.10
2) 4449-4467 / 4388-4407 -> 1.04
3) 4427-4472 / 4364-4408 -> 1.01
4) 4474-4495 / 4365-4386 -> 1.04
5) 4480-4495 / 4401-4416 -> 1.08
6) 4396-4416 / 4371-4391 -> 1.08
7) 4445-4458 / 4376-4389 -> 1.13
